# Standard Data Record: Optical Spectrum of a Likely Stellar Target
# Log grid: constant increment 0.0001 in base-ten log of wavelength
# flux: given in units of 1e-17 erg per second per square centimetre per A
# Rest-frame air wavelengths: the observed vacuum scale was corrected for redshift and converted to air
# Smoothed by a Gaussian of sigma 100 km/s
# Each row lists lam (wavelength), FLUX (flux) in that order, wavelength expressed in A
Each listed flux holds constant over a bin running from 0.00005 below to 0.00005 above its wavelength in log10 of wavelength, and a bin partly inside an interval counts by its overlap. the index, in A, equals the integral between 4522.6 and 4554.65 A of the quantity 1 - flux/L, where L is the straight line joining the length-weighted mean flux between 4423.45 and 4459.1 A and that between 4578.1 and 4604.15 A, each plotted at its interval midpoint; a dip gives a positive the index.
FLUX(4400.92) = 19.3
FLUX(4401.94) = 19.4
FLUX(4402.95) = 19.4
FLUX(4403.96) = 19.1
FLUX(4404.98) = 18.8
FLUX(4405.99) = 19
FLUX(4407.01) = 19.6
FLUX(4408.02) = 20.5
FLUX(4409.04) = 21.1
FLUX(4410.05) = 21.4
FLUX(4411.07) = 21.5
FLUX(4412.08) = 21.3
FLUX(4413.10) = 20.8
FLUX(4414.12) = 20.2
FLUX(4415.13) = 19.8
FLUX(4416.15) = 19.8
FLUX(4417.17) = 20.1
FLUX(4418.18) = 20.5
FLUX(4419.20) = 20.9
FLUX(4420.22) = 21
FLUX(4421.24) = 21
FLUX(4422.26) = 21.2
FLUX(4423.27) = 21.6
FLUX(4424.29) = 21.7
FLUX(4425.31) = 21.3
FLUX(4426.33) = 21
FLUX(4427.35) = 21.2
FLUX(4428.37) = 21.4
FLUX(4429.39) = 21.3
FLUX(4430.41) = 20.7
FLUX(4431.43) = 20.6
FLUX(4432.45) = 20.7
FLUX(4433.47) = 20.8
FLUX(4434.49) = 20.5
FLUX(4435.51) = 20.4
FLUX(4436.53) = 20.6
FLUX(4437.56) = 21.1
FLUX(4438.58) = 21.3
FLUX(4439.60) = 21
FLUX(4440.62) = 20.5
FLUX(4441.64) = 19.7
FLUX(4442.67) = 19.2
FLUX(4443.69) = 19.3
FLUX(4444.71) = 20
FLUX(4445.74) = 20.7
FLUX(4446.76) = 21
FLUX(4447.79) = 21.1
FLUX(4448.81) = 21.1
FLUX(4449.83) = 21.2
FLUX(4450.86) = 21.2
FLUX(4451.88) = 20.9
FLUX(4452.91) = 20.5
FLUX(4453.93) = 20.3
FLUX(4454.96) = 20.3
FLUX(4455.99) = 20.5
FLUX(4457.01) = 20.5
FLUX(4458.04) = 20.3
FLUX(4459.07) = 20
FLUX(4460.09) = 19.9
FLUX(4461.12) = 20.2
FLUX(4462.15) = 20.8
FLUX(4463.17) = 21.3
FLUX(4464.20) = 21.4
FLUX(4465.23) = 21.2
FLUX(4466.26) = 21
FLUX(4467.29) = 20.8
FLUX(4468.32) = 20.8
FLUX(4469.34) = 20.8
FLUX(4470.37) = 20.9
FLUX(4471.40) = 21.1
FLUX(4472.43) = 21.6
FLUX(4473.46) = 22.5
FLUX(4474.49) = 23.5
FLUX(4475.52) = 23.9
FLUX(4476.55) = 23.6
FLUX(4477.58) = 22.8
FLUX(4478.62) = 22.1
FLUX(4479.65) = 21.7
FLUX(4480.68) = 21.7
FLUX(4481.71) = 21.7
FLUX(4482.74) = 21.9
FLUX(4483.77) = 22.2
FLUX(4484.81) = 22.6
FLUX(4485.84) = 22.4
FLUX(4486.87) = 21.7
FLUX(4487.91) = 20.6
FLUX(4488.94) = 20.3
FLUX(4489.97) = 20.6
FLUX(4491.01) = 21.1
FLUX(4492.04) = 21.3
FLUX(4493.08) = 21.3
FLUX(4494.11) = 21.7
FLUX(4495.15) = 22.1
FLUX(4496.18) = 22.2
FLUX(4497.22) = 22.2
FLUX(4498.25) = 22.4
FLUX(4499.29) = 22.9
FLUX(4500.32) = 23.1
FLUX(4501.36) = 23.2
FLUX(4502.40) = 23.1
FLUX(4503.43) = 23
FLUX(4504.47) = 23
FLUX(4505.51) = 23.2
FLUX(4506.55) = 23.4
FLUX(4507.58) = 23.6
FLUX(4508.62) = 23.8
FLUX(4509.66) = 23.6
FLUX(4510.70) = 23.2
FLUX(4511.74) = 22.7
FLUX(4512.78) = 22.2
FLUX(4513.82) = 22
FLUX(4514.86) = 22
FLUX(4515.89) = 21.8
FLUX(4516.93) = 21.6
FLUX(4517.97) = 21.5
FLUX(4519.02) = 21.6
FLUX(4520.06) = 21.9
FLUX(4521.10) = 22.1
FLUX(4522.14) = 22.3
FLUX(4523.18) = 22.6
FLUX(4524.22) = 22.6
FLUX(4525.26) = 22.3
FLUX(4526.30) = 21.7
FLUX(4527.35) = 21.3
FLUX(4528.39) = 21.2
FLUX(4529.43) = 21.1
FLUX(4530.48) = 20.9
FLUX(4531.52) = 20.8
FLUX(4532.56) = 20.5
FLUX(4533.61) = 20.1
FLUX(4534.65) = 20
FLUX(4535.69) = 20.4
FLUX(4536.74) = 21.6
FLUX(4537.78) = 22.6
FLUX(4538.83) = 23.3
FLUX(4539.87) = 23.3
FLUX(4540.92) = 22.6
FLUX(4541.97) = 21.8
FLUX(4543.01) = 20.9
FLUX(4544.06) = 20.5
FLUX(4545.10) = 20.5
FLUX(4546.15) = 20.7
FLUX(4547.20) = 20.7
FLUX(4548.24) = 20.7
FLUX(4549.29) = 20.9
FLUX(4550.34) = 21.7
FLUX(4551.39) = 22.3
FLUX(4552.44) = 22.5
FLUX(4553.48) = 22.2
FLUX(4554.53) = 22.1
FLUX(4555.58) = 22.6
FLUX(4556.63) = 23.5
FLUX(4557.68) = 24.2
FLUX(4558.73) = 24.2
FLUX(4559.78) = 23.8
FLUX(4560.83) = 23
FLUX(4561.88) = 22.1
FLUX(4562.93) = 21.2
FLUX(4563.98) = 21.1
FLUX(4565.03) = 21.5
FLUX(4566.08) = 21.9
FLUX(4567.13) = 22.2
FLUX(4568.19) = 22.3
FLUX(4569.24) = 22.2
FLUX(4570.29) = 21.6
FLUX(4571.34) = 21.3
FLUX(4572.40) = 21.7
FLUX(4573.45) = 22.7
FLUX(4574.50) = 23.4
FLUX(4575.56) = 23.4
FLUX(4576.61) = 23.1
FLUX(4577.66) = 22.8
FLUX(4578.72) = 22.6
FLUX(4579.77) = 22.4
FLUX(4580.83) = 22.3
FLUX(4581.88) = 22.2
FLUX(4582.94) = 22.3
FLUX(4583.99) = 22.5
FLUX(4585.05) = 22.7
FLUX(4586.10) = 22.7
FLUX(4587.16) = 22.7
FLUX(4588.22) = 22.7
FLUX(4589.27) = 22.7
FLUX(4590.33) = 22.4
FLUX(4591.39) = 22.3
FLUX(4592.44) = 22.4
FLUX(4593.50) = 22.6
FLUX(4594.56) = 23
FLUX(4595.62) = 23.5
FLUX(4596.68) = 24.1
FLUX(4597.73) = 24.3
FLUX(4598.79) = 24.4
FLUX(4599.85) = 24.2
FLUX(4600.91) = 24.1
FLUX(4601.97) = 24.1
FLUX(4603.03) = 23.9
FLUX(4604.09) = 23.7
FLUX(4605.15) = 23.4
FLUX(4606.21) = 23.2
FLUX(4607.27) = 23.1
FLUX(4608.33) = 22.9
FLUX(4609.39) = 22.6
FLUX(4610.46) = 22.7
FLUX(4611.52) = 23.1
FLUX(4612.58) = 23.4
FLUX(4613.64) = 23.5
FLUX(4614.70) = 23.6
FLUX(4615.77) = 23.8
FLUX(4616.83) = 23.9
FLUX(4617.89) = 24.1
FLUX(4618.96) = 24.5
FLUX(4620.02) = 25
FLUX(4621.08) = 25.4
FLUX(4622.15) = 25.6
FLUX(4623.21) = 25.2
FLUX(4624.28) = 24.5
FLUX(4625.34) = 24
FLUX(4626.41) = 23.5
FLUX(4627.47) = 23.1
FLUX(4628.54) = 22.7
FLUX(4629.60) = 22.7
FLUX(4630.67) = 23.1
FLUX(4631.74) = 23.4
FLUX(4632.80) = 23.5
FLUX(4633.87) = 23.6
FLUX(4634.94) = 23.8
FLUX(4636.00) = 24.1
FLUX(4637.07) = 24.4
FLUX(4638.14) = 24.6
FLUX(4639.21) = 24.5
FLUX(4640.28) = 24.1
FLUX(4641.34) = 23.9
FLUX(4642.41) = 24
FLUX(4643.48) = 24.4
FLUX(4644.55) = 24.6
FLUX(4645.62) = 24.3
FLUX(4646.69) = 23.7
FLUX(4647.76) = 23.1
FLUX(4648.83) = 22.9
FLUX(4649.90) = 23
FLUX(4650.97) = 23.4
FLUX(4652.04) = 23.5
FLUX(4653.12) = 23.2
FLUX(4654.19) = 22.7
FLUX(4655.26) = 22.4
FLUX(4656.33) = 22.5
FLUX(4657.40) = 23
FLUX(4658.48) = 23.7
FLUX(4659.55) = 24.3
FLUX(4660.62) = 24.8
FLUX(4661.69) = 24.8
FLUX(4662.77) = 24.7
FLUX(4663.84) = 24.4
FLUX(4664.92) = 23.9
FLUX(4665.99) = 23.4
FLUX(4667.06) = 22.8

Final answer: 1.1 A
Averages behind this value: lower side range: 20.7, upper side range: 23.1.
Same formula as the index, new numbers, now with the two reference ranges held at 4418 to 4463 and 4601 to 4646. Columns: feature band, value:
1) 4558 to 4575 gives 0.4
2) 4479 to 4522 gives -0.9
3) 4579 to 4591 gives 0.4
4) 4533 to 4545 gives 0.5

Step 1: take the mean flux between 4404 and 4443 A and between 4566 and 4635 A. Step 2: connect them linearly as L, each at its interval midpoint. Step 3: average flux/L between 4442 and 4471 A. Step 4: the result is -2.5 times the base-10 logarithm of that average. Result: 0.03 mag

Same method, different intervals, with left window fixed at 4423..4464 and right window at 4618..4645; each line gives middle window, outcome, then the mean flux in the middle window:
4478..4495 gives 0.00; 21.6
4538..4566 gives 0.03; 22.1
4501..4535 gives 0.00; 22.1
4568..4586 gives 0.03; 22.5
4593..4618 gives 0.00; 23.5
